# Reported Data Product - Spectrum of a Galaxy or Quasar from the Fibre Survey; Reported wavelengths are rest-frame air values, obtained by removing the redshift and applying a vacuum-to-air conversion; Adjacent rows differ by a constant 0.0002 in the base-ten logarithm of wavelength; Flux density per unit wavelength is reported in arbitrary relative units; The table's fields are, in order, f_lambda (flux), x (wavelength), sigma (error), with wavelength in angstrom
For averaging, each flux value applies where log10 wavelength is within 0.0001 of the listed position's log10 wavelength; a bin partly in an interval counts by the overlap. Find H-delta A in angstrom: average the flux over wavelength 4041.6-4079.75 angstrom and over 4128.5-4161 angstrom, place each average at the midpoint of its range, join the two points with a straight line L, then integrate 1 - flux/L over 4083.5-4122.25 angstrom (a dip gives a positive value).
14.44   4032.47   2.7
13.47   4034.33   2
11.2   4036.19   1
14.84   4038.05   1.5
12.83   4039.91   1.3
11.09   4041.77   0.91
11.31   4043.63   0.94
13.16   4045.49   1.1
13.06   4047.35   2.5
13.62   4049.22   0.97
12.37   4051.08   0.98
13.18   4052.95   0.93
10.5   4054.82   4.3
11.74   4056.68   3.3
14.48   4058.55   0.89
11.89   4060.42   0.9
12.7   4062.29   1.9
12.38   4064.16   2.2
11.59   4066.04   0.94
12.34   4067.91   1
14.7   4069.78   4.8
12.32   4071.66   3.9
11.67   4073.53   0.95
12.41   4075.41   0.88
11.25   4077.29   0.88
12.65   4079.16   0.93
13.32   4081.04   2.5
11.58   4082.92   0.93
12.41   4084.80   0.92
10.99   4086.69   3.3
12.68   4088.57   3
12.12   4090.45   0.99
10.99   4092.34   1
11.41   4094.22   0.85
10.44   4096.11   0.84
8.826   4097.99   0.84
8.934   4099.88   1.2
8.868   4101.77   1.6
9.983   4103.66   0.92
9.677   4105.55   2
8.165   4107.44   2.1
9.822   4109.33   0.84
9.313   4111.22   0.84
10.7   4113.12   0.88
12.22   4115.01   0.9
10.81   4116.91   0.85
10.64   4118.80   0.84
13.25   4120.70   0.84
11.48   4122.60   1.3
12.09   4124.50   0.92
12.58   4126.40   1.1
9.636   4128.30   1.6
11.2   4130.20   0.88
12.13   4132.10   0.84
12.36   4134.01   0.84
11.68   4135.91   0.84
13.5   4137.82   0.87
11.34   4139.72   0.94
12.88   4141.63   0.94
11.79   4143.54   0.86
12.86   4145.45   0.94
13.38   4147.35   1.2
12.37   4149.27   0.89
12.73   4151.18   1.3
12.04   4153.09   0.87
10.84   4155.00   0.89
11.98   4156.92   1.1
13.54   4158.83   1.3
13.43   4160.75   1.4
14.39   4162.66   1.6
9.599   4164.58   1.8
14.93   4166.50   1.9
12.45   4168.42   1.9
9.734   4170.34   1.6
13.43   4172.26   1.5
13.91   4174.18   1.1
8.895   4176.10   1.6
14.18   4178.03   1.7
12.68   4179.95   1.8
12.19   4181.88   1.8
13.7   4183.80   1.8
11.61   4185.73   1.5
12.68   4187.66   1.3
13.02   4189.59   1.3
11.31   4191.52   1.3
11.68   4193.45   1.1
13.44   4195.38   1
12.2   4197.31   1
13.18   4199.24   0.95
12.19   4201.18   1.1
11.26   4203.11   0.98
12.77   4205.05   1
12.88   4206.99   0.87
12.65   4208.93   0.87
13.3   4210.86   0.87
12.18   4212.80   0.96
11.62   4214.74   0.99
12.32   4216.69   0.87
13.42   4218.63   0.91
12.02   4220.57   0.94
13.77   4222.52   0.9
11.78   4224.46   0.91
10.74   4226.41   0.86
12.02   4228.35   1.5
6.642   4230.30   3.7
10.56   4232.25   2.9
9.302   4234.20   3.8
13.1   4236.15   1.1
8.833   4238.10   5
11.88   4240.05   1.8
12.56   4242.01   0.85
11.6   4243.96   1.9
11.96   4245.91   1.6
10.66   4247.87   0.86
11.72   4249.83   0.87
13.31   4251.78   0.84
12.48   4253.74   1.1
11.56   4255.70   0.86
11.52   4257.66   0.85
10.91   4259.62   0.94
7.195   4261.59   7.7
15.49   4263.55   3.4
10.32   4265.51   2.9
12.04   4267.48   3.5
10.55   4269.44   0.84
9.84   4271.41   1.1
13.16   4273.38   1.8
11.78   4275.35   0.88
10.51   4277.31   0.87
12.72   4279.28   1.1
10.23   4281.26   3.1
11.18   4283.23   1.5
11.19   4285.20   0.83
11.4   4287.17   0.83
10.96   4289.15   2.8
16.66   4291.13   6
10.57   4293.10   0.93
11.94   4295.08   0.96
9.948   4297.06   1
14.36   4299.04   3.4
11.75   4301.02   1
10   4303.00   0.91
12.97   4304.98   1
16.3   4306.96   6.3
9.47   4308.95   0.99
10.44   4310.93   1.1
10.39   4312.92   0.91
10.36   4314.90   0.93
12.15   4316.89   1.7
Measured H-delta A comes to 5.4 angstrom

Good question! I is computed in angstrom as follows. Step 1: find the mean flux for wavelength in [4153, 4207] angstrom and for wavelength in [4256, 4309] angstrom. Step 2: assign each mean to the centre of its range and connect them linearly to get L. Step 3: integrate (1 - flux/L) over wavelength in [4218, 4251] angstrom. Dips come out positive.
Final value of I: 2.0 angstrom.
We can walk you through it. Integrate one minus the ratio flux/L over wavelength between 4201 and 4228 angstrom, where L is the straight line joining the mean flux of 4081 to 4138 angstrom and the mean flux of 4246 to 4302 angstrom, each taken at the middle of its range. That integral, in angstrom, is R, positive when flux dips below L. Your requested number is -2.2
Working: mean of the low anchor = 11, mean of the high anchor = 11.6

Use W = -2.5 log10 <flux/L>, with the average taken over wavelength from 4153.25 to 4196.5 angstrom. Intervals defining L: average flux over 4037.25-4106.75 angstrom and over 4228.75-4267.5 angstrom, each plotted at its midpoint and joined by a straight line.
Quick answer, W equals -0.09 mag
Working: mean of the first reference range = 11.9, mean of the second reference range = 11.2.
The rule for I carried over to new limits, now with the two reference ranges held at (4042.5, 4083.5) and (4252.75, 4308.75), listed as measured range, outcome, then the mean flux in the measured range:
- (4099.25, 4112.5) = 3.3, 9.29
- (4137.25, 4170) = -1.0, 12.5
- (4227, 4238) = 1.6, 10.2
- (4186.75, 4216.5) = -1.0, 12.4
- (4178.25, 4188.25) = -0.5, 12.7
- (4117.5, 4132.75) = 0.8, 11.6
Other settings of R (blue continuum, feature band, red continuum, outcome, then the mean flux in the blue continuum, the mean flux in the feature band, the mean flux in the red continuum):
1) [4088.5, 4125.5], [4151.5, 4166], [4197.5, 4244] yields -1.6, 10.6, 12.4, 11.8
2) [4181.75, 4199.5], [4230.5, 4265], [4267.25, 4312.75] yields 2.0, 12.5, 11.3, 11.7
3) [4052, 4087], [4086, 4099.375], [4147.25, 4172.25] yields 1.5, 12.3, 11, 12.4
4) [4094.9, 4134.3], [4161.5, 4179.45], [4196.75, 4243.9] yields -1.9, 10.6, 12.4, 11.8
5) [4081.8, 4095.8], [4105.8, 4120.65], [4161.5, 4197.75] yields 1.9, 11.7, 10.4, 12.4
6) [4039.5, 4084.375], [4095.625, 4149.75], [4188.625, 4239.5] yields 4.7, 12.4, 11.1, 11.9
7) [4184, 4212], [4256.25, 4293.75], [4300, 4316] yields 0.9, 12.5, 11.5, 11.5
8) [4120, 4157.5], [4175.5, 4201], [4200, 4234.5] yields -1.1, 12.1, 12.4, 11.8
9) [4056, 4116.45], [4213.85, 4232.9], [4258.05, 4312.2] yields 0.1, 11.4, 11.5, 11.6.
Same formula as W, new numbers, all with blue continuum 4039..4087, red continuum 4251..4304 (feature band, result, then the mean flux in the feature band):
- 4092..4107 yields 0.244 mag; 9.79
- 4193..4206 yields -0.047 mag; 12.4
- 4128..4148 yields -0.002 mag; 12.1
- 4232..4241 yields 0.097 mag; 10.7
